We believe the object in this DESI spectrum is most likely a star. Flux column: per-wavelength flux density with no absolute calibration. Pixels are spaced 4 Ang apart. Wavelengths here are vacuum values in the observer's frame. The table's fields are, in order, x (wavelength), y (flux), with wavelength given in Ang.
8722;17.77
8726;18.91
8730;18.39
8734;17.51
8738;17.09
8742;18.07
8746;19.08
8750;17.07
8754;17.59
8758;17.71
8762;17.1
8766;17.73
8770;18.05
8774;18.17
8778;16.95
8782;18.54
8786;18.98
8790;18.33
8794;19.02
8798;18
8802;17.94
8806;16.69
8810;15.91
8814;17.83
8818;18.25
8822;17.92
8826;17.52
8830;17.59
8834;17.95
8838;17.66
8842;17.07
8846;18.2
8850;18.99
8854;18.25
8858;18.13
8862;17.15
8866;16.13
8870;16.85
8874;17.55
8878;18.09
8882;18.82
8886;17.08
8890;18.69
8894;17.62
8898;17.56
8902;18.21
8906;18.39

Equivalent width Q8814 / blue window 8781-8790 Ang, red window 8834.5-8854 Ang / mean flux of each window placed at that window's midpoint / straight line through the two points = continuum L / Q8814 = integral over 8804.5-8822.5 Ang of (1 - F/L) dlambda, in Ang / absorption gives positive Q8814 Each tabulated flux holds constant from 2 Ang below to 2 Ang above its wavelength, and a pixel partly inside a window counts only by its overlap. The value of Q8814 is 1.05 Ang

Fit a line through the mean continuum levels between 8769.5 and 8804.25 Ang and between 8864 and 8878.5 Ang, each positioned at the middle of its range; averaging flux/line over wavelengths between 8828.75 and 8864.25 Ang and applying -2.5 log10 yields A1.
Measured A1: -0.03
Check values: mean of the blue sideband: 18.2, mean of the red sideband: 17.1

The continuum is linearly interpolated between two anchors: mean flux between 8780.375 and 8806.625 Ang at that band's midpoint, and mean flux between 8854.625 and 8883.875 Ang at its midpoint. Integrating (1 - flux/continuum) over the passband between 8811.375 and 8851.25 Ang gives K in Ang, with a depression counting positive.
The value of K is 0.2 Ang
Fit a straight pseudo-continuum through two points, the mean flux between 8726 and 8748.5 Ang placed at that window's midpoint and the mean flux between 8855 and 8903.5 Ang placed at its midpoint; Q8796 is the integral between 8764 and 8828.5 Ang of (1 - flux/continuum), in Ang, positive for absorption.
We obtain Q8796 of 0.2 Ang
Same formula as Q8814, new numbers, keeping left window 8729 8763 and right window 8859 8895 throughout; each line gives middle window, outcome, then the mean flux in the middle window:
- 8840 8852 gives -0.3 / 18.1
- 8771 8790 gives -0.5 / 18.2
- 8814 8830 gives -0.2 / 17.9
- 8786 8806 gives -0.6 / 18.2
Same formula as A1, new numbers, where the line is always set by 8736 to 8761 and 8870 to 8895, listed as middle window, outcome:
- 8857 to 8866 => 0.04 mag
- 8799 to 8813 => 0.05 mag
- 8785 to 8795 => -0.06 mag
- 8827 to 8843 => 0.02 mag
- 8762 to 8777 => 0.00 mag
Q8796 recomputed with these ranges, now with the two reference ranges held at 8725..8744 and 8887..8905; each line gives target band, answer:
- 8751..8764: 0.4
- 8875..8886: -0.1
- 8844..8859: -0.4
